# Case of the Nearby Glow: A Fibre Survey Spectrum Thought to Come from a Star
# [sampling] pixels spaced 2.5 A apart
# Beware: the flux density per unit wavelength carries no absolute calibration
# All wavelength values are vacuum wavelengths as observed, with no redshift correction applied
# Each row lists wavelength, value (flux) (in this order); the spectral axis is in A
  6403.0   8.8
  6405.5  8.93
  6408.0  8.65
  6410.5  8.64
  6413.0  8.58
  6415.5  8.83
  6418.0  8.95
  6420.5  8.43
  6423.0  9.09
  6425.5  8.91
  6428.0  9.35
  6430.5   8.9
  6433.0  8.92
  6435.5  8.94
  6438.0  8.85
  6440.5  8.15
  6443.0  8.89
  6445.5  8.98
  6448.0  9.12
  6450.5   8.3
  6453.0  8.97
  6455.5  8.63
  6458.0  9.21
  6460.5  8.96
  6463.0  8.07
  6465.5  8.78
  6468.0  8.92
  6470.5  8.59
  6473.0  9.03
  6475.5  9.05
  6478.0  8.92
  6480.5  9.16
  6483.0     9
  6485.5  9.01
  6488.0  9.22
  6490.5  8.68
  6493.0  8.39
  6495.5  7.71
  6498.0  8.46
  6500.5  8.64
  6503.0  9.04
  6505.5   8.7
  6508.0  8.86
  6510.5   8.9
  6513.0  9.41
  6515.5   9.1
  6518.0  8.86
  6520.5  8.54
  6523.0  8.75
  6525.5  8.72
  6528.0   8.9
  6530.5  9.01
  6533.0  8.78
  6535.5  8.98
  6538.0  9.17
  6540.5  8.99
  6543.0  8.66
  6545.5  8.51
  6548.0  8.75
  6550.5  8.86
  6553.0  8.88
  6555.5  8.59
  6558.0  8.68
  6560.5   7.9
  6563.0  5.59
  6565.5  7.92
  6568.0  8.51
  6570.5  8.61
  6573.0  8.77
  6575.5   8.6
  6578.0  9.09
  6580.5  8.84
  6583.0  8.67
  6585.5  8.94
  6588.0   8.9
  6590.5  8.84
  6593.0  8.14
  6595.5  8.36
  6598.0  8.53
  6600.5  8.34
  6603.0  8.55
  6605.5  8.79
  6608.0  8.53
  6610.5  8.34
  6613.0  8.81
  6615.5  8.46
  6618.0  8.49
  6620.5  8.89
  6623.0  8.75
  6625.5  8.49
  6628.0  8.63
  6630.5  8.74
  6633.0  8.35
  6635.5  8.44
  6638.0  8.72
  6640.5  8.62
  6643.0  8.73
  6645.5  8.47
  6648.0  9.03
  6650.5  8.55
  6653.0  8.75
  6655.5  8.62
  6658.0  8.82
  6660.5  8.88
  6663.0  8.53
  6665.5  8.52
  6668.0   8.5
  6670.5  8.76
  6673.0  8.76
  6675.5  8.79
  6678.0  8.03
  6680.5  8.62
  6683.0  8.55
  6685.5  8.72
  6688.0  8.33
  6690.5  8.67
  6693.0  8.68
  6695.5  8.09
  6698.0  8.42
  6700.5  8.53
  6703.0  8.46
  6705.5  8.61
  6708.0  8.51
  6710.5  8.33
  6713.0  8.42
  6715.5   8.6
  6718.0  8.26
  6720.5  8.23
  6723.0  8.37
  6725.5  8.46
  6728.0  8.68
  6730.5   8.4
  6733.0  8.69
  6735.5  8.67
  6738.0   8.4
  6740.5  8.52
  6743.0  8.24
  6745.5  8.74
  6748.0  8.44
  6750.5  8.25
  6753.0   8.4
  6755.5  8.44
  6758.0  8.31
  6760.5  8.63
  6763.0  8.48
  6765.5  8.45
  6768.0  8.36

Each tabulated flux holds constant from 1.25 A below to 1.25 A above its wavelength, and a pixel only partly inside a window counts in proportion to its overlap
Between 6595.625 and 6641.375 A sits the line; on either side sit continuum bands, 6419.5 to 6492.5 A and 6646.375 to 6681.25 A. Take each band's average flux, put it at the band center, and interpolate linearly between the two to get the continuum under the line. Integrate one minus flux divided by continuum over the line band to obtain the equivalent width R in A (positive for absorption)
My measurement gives 0.6 A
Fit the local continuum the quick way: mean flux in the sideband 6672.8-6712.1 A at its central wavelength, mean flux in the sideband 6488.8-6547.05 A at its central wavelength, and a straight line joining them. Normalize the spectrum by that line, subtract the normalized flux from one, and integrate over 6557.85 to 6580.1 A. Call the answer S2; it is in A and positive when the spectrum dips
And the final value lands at 1.3 A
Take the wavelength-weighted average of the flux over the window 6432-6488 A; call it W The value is 8.85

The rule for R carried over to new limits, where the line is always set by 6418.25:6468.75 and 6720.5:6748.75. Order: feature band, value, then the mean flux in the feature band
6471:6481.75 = -0.28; 9.01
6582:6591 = -0.19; 8.84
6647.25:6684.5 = -0.29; 8.64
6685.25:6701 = 0.13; 8.48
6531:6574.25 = 1.05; 8.49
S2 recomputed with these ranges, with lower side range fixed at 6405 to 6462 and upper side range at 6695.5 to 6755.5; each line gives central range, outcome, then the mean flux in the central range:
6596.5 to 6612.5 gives 0.16 A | 8.52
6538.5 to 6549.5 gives -0.09 A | 8.76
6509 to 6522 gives -0.35 A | 8.96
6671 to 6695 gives -0.15 A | 8.56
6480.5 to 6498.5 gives 0.15 A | 8.68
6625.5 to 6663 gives -0.43 A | 8.66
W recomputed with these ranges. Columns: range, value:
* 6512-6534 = 8.89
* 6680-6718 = 8.49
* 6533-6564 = 8.5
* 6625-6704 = 8.59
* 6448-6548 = 8.81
